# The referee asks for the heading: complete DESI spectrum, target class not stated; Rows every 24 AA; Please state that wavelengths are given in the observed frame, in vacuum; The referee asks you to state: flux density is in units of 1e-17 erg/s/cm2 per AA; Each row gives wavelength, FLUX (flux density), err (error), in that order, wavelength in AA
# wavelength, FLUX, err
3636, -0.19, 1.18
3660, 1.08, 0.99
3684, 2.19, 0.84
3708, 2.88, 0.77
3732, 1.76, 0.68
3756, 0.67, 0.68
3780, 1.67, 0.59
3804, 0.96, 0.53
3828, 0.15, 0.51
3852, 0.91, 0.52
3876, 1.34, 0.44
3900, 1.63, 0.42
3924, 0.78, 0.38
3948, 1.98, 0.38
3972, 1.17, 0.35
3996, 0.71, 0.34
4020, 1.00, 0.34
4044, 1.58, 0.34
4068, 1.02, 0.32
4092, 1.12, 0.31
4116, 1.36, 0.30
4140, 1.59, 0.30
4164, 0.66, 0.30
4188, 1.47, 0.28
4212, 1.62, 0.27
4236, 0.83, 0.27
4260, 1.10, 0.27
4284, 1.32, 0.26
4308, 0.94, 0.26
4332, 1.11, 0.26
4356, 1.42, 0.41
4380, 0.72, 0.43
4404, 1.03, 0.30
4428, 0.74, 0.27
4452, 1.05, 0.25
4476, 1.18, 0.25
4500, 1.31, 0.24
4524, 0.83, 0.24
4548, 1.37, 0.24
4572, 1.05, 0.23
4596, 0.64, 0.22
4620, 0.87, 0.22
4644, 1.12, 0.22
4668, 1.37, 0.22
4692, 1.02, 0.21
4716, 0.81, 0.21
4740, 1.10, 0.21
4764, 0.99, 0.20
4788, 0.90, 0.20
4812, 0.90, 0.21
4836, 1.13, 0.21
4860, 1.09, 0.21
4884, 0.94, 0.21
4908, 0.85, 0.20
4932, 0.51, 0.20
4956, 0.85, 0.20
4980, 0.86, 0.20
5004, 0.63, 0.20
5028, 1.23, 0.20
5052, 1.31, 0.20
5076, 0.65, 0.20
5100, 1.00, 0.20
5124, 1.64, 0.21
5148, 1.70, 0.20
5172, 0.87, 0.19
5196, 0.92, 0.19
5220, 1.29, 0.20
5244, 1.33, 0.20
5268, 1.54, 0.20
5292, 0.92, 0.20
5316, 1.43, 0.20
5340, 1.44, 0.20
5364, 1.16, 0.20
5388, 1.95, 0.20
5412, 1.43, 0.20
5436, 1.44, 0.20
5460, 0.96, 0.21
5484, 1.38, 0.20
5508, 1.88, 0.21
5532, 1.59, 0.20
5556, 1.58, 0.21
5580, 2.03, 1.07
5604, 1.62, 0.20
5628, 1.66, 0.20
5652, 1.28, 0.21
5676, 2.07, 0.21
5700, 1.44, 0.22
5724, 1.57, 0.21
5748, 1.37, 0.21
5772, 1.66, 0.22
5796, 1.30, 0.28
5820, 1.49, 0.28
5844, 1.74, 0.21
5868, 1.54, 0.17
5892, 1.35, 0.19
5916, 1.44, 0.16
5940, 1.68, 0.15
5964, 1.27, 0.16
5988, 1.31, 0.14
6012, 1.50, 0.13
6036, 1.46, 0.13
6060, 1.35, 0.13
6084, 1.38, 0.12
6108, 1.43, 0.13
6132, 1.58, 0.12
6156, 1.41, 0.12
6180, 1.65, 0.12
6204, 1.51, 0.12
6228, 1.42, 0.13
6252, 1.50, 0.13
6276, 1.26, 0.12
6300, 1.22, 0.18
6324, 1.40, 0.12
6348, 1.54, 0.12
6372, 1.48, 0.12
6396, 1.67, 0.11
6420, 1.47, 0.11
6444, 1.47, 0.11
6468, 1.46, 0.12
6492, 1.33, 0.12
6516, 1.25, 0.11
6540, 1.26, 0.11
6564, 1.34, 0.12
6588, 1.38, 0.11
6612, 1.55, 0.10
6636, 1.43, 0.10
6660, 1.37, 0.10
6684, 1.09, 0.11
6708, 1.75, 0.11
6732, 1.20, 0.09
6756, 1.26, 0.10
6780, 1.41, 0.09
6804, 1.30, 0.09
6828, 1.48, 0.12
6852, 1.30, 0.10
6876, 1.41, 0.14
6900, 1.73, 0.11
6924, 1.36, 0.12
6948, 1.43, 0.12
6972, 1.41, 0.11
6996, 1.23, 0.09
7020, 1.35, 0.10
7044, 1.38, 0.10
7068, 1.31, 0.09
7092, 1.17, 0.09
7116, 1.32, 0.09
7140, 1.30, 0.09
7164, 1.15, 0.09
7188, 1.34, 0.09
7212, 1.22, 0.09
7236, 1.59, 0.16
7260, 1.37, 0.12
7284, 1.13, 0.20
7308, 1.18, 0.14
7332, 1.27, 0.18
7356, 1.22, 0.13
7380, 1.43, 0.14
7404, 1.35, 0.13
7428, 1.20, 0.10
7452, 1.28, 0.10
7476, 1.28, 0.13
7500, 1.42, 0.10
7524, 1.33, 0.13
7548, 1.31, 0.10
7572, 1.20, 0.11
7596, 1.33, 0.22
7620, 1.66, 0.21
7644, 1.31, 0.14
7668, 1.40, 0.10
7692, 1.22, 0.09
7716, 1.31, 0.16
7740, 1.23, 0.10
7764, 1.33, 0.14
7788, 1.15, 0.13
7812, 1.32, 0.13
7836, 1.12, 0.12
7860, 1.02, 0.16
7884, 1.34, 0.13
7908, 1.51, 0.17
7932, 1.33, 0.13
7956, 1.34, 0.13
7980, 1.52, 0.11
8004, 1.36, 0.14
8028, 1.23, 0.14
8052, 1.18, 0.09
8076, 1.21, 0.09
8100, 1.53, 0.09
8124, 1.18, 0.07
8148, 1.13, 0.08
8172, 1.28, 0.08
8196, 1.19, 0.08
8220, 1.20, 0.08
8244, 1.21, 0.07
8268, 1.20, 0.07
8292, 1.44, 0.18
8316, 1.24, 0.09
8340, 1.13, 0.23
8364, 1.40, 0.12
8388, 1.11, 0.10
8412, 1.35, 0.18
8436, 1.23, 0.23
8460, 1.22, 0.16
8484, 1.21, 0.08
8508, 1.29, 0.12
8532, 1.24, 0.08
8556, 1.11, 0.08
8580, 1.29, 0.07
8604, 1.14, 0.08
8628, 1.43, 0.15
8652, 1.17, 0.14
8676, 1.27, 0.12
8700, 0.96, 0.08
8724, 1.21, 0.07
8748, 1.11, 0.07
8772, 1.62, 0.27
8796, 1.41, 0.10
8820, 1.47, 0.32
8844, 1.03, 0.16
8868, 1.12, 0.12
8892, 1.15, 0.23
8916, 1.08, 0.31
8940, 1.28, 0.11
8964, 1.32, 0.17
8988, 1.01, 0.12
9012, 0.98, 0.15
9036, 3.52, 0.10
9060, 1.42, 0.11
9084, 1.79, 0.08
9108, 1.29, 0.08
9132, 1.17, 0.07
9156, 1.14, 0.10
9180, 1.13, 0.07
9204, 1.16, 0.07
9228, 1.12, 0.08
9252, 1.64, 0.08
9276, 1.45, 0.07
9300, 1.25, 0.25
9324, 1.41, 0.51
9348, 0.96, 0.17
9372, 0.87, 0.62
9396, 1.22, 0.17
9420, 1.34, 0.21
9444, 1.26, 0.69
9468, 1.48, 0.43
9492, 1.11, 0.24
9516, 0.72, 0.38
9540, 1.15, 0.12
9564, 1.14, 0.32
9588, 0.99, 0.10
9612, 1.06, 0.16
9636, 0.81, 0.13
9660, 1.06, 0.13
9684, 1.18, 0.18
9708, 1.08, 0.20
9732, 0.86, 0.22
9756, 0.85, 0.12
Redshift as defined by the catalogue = 0.378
